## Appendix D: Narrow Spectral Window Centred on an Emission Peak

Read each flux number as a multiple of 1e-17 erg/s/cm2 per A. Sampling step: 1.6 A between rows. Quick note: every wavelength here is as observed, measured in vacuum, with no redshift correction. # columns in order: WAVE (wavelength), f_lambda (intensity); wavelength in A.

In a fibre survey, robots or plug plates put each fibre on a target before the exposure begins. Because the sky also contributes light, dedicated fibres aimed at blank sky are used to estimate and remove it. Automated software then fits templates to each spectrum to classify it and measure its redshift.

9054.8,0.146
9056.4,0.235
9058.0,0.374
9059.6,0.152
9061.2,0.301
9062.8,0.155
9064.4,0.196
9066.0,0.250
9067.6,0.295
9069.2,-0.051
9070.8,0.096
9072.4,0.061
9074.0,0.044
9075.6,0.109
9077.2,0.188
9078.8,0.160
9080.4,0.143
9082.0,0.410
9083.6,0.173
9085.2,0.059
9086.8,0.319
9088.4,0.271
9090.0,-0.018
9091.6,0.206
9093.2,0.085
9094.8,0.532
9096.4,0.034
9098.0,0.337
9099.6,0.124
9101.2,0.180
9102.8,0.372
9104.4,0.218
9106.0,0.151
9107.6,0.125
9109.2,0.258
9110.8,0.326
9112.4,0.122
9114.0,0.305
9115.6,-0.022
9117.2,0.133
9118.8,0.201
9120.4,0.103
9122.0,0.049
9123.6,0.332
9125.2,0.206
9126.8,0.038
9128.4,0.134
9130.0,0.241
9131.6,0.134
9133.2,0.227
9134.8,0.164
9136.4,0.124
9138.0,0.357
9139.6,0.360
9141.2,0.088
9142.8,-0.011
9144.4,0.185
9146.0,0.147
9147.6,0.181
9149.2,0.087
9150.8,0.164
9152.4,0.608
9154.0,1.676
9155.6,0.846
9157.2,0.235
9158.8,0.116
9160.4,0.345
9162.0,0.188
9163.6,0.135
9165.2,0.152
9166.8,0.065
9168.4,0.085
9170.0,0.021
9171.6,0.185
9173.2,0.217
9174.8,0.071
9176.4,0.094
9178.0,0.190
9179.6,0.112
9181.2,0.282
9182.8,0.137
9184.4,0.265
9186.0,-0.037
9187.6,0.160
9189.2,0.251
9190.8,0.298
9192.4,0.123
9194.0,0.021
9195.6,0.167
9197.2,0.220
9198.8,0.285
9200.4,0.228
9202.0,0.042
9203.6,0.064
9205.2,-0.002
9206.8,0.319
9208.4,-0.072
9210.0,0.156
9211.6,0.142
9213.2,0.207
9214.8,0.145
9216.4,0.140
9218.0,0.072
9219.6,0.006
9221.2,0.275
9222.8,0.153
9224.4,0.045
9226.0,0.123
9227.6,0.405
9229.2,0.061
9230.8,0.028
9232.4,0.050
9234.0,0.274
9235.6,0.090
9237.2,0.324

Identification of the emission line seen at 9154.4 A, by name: Hbeta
